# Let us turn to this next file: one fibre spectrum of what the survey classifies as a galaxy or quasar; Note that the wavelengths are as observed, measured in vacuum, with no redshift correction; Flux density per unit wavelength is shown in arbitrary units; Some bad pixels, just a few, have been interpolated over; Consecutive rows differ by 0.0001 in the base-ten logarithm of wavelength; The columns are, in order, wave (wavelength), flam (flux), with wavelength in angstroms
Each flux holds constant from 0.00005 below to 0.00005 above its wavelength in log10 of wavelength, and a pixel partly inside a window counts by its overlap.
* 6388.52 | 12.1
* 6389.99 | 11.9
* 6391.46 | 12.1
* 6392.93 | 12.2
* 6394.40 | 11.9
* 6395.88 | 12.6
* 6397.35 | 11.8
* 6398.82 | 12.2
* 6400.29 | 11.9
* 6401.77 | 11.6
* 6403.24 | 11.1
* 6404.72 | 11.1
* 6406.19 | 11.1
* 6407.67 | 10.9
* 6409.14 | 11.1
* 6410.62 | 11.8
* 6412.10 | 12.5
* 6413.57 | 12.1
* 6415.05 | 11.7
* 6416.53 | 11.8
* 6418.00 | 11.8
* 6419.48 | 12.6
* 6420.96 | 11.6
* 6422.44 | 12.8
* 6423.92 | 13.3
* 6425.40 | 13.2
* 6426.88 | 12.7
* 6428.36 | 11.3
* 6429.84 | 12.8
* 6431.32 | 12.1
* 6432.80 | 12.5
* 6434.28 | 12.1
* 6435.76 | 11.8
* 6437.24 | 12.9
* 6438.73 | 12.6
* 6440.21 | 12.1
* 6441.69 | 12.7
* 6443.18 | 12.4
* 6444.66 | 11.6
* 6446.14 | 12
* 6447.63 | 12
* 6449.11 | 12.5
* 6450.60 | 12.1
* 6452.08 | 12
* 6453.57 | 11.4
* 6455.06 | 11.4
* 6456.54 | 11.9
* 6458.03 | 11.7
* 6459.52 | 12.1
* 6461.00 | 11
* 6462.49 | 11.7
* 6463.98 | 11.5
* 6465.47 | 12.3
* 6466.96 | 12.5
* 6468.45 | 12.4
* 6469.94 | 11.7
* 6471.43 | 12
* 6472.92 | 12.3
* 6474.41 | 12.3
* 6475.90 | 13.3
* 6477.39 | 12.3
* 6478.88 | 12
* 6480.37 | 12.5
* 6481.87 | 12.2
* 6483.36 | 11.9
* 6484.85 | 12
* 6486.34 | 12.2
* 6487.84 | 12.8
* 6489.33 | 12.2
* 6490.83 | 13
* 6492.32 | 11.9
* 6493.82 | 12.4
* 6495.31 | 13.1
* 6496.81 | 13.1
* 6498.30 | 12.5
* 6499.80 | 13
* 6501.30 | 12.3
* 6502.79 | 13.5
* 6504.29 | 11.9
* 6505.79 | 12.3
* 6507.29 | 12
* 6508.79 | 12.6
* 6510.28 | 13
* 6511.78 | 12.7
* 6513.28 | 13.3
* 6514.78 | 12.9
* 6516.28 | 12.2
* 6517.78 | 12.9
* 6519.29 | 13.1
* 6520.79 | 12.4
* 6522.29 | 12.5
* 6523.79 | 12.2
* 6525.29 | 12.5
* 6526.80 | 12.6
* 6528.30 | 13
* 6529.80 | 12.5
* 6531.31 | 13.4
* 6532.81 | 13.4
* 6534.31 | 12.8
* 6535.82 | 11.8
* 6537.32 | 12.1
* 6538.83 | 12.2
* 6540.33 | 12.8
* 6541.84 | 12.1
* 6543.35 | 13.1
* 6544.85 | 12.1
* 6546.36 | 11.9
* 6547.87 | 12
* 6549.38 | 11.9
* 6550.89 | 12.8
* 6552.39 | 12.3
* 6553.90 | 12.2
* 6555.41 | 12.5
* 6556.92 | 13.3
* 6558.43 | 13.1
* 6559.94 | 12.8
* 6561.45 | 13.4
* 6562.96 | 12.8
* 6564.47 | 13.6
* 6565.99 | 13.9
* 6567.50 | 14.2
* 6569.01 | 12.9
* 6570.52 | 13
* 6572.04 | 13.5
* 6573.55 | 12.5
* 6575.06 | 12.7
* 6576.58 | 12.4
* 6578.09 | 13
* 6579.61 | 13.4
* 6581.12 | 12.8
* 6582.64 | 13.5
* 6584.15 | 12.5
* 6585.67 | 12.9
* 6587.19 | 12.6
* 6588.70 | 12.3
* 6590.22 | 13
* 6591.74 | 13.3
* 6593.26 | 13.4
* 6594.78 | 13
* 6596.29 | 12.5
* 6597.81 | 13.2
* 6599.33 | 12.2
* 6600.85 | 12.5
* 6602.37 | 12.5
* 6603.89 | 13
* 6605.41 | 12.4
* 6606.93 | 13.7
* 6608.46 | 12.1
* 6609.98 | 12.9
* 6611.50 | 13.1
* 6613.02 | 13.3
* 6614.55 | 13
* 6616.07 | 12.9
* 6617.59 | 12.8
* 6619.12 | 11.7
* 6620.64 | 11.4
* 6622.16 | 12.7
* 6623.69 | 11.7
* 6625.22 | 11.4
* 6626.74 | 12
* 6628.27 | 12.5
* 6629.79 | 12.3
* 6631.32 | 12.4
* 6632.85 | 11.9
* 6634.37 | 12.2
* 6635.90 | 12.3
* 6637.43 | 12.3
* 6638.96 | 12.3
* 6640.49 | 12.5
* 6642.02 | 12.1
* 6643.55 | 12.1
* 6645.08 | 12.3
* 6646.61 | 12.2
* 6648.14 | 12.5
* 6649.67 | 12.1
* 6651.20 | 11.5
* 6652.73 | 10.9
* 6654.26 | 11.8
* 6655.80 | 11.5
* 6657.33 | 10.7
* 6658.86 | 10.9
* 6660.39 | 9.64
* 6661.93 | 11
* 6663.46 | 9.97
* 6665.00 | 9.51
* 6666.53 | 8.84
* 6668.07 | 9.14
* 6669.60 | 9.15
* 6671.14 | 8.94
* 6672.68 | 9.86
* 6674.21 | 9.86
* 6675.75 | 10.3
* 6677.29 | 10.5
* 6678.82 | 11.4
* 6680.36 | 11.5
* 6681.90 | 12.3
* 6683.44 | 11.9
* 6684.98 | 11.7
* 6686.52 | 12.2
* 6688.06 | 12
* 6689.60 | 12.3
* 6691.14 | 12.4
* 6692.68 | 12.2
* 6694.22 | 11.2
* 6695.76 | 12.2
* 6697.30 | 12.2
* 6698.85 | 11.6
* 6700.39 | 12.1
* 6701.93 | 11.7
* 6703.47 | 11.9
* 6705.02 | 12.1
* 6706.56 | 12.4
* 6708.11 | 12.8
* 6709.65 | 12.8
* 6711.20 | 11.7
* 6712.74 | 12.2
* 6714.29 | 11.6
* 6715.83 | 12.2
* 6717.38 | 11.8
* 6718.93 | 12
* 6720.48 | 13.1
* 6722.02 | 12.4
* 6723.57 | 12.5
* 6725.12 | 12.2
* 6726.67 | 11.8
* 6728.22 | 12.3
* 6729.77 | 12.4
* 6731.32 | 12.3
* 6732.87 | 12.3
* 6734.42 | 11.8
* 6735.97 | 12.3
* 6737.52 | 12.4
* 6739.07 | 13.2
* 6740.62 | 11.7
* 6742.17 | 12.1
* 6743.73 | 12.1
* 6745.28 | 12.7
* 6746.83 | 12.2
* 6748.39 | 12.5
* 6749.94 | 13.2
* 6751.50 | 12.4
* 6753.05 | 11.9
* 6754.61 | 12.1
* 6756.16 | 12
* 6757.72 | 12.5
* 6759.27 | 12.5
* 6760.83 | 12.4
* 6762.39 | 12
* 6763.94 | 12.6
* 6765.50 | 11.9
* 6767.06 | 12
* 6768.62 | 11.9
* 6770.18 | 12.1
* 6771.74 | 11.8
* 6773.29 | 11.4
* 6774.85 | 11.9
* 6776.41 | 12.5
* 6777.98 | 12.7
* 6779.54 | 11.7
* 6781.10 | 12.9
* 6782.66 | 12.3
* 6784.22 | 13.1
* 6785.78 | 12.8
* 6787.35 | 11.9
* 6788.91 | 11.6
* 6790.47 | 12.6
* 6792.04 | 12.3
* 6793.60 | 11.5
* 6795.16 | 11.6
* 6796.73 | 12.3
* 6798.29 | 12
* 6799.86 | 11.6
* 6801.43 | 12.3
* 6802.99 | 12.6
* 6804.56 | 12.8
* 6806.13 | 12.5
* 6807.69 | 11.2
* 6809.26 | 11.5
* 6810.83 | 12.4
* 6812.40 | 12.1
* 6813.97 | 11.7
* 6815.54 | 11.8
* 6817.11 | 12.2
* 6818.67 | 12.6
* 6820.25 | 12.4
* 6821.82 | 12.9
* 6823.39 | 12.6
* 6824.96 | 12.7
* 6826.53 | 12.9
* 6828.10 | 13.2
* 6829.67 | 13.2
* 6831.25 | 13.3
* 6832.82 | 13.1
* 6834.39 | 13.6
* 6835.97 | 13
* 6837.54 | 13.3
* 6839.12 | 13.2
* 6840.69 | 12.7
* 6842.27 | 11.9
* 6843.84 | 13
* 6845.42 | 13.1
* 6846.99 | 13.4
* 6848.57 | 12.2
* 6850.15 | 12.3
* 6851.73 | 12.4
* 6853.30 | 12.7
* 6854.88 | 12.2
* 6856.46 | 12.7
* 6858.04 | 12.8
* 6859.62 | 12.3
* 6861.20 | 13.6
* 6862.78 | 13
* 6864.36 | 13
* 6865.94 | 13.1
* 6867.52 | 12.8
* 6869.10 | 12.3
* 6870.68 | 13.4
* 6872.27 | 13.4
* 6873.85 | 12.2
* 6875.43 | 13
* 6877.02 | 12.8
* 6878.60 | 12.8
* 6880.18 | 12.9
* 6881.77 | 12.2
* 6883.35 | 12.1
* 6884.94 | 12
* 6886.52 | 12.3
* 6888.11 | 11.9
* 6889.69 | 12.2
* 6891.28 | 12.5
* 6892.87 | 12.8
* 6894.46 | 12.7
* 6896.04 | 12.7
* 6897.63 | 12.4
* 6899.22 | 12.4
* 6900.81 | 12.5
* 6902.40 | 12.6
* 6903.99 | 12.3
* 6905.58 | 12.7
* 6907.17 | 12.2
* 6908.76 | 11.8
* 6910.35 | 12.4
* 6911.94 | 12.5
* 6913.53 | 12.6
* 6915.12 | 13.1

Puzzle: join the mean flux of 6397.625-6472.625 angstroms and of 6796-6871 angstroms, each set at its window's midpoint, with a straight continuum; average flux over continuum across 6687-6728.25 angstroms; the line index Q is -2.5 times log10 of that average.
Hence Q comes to 0.03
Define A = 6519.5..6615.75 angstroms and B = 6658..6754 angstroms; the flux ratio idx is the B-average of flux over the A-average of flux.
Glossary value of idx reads 0.9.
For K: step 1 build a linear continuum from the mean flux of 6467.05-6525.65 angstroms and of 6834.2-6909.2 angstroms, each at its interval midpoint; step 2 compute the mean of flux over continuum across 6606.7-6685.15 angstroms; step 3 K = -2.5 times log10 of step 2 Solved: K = 0.091 mag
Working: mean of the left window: 12.5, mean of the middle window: 11.5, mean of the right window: 12.6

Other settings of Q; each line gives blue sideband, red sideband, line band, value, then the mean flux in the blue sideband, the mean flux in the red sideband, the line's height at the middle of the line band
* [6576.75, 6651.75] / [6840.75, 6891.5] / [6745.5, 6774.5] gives 0.035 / 12.5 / 12.6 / 12.6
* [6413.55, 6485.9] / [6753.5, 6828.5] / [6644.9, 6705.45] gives 0.094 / 12.2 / 12.2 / 12.2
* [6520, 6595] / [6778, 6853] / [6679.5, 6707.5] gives 0.055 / 12.8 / 12.5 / 12.6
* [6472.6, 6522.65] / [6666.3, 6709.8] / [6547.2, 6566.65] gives -0.055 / 12.6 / 11.4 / 12.2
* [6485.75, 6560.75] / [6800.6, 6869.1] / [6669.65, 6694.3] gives 0.127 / 12.6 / 12.7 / 12.6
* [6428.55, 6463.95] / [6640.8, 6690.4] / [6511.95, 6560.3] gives -0.086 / 12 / 11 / 11.6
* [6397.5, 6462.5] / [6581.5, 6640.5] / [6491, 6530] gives -0.034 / 12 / 12.6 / 12.2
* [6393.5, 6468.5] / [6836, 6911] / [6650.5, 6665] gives 0.143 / 12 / 12.6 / 12.3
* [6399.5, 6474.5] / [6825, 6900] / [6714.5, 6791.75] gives 0.026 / 12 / 12.7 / 12.6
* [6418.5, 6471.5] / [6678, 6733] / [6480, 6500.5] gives -0.030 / 12.1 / 12.1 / 12.1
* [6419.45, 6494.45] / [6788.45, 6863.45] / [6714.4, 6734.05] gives 0.017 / 12.2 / 12.5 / 12.4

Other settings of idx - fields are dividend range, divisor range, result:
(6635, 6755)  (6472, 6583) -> 0.93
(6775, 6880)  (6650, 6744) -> 1.09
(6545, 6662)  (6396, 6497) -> 1.03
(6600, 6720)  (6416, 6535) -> 0.95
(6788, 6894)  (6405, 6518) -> 1.03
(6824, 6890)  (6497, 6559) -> 1.02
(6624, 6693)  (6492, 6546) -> 0.90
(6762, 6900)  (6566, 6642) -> 0.99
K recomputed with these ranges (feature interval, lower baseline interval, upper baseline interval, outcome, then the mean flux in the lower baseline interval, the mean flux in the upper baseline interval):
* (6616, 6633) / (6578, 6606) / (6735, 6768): 0.054 mag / 12.8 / 12.3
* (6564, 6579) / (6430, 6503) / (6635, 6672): -0.137 mag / 12.2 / 11.1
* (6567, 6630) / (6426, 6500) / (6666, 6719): -0.085 mag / 12.2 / 11.5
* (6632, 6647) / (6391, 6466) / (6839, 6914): 0.006 mag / 12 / 12.6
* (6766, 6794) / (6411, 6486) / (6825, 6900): 0.040 mag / 12.2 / 12.7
